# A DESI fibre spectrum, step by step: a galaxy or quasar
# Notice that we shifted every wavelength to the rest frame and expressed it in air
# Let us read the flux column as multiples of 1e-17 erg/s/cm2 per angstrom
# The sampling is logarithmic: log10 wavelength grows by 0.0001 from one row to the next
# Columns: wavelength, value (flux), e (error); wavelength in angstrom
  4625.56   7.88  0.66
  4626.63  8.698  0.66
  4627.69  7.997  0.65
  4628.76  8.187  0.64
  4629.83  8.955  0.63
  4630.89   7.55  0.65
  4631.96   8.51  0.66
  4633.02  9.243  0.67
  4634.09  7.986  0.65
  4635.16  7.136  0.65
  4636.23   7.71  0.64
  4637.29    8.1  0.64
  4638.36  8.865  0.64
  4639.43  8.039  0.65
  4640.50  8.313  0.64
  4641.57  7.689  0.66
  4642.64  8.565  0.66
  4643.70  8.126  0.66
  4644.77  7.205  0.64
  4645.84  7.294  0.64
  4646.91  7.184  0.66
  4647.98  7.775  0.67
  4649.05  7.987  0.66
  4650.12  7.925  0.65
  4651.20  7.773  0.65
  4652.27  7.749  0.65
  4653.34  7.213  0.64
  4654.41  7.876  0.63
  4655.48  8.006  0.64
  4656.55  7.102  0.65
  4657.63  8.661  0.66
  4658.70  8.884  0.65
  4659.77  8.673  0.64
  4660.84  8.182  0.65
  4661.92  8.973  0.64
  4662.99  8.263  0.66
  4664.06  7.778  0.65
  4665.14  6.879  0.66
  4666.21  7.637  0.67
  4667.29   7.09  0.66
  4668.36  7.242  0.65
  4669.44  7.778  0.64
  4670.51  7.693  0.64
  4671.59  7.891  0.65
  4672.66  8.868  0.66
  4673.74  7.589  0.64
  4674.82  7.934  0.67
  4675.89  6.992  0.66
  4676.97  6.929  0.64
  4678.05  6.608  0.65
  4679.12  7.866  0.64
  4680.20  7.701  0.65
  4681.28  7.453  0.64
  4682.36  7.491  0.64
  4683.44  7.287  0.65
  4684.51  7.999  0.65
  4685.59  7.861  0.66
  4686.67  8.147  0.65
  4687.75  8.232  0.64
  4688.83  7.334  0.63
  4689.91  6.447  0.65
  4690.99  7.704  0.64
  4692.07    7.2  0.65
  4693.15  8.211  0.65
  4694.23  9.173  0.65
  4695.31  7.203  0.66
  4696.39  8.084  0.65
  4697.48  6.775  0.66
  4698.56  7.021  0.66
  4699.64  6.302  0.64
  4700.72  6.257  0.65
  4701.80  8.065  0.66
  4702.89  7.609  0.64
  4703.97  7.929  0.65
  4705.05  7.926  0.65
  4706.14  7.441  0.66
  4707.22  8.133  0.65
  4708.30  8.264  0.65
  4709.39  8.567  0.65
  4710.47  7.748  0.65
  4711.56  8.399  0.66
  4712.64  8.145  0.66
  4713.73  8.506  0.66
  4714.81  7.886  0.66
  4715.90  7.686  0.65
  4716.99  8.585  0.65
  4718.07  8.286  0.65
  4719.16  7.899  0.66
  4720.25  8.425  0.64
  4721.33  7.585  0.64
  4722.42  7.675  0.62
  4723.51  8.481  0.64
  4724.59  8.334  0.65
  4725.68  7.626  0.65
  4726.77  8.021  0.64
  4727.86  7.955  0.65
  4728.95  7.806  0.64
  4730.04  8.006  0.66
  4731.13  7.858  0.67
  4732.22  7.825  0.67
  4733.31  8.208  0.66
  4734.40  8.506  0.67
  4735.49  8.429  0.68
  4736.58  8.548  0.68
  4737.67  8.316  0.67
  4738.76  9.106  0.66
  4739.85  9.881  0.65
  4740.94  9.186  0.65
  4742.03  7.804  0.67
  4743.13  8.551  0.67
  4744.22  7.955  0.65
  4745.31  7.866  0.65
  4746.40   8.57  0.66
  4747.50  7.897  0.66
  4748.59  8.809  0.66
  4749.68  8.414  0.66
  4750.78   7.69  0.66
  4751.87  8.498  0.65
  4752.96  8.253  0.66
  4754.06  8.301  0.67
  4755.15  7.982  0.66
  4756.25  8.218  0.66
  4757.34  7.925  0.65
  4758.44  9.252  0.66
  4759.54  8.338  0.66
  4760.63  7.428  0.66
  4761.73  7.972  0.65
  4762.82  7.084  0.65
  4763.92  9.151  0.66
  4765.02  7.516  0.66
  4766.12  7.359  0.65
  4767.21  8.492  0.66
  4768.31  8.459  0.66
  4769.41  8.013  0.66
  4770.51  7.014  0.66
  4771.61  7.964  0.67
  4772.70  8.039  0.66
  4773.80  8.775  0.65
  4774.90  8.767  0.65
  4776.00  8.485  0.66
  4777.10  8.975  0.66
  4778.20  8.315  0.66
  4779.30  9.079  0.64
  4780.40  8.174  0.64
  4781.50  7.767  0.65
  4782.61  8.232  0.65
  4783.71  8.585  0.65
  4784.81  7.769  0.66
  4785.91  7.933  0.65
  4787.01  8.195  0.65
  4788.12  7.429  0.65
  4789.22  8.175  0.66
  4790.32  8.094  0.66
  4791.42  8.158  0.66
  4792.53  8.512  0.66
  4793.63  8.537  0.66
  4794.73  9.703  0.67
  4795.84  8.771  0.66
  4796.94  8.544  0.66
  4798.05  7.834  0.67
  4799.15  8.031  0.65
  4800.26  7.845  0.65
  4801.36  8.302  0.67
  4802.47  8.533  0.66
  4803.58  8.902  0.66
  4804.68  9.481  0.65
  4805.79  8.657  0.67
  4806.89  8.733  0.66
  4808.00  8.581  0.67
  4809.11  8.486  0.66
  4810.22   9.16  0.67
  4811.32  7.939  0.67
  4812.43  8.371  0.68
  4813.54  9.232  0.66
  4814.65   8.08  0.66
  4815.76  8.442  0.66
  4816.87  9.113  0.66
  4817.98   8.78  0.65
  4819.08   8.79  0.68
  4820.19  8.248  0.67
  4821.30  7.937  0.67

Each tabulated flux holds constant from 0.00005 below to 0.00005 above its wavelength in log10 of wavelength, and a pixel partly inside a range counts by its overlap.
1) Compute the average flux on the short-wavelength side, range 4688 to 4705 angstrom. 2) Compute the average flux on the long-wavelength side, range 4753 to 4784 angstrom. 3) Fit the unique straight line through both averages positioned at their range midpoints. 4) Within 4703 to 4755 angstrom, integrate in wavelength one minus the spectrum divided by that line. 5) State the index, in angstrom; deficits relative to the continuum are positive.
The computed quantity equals -2.8 angstrom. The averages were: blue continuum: 7.45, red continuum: 8.2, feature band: 8.2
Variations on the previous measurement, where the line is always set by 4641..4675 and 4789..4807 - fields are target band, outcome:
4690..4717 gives 1.1 angstrom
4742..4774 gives 0.8 angstrom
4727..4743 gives -0.3 angstrom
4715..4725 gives 0.1 angstrom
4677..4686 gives 0.5 angstrom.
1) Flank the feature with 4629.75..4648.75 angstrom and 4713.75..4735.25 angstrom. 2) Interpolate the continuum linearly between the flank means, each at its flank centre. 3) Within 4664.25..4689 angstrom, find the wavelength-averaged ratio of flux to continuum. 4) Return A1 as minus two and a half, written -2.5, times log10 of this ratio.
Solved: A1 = 0.06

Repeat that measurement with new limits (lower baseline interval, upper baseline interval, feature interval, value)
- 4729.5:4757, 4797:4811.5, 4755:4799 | 0.028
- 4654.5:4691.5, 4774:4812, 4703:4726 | -0.012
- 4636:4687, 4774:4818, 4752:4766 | 0.024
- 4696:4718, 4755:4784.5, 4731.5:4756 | -0.048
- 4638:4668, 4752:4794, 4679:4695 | 0.035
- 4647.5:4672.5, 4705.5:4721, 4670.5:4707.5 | 0.062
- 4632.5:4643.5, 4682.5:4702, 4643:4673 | 0.010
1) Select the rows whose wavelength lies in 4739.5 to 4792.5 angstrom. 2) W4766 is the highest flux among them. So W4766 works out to 9.881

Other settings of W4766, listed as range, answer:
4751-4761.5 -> 9.252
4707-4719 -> 8.585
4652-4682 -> 8.973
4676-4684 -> 7.866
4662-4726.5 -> 9.173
